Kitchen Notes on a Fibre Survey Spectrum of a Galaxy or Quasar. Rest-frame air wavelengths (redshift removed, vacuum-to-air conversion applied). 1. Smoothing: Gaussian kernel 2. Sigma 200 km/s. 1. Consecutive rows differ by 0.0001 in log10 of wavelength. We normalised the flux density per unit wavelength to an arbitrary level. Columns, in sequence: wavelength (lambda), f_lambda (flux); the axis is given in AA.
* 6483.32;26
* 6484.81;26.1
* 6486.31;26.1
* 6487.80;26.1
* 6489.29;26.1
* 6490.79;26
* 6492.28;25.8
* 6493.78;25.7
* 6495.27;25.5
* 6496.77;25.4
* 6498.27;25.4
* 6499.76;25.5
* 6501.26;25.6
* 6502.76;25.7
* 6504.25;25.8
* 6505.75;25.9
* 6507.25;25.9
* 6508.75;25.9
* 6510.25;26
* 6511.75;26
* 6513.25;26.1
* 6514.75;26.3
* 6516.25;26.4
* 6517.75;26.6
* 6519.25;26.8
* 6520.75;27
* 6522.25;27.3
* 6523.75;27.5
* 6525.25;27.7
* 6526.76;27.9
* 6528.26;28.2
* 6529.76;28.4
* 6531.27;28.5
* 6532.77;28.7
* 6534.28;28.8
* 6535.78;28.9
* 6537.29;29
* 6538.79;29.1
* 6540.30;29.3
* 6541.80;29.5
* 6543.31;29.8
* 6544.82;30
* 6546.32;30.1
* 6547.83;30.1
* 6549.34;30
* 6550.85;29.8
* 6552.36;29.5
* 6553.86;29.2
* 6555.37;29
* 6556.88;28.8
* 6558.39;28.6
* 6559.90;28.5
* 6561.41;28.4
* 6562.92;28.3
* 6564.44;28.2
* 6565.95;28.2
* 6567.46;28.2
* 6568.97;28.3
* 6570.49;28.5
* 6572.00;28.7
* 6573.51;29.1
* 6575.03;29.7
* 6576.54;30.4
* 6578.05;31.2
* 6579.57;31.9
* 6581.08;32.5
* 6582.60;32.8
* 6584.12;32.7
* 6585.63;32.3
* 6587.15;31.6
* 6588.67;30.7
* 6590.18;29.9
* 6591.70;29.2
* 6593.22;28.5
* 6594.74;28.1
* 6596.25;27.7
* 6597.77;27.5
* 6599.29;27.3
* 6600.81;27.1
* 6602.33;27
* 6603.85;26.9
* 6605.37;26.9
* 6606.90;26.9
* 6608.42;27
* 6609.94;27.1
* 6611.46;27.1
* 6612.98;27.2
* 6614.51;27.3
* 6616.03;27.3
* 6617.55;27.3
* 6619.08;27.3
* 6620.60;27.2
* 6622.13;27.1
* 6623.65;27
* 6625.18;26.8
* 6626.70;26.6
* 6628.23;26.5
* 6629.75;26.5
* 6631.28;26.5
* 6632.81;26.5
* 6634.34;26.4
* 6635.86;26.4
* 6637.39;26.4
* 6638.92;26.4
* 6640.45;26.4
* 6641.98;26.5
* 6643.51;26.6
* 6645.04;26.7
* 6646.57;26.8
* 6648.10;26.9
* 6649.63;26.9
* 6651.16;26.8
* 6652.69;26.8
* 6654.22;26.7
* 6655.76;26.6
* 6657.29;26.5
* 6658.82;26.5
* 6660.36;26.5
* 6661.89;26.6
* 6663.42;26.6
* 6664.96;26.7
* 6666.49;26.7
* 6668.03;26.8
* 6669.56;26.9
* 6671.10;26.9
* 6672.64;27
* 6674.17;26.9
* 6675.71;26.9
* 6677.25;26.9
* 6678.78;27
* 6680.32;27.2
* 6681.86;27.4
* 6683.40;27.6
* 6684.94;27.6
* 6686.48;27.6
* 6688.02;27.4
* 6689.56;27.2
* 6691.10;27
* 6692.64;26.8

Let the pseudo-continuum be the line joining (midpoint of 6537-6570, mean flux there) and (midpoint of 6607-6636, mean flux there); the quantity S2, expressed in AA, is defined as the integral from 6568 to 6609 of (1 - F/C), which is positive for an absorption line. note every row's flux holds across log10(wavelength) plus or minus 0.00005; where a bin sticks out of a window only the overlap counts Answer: -1.9 AA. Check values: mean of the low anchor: 29.1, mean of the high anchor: 26.9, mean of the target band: 29.3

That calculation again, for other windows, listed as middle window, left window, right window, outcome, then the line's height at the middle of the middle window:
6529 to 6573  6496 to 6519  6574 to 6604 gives -1.59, 28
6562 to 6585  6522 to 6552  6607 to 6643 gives -1.52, 28.1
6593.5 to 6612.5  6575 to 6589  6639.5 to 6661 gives 1.83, 30.1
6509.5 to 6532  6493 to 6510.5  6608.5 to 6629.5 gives -1.05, 25.9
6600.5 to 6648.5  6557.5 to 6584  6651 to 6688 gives 2.21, 28.1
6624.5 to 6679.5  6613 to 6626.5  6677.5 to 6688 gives 1.19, 27.3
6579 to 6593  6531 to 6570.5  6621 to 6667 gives -1.62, 28.1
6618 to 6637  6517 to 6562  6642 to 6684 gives 0.44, 27.4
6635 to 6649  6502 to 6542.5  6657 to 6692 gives 0.26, 27.1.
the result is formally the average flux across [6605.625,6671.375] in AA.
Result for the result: 26.8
